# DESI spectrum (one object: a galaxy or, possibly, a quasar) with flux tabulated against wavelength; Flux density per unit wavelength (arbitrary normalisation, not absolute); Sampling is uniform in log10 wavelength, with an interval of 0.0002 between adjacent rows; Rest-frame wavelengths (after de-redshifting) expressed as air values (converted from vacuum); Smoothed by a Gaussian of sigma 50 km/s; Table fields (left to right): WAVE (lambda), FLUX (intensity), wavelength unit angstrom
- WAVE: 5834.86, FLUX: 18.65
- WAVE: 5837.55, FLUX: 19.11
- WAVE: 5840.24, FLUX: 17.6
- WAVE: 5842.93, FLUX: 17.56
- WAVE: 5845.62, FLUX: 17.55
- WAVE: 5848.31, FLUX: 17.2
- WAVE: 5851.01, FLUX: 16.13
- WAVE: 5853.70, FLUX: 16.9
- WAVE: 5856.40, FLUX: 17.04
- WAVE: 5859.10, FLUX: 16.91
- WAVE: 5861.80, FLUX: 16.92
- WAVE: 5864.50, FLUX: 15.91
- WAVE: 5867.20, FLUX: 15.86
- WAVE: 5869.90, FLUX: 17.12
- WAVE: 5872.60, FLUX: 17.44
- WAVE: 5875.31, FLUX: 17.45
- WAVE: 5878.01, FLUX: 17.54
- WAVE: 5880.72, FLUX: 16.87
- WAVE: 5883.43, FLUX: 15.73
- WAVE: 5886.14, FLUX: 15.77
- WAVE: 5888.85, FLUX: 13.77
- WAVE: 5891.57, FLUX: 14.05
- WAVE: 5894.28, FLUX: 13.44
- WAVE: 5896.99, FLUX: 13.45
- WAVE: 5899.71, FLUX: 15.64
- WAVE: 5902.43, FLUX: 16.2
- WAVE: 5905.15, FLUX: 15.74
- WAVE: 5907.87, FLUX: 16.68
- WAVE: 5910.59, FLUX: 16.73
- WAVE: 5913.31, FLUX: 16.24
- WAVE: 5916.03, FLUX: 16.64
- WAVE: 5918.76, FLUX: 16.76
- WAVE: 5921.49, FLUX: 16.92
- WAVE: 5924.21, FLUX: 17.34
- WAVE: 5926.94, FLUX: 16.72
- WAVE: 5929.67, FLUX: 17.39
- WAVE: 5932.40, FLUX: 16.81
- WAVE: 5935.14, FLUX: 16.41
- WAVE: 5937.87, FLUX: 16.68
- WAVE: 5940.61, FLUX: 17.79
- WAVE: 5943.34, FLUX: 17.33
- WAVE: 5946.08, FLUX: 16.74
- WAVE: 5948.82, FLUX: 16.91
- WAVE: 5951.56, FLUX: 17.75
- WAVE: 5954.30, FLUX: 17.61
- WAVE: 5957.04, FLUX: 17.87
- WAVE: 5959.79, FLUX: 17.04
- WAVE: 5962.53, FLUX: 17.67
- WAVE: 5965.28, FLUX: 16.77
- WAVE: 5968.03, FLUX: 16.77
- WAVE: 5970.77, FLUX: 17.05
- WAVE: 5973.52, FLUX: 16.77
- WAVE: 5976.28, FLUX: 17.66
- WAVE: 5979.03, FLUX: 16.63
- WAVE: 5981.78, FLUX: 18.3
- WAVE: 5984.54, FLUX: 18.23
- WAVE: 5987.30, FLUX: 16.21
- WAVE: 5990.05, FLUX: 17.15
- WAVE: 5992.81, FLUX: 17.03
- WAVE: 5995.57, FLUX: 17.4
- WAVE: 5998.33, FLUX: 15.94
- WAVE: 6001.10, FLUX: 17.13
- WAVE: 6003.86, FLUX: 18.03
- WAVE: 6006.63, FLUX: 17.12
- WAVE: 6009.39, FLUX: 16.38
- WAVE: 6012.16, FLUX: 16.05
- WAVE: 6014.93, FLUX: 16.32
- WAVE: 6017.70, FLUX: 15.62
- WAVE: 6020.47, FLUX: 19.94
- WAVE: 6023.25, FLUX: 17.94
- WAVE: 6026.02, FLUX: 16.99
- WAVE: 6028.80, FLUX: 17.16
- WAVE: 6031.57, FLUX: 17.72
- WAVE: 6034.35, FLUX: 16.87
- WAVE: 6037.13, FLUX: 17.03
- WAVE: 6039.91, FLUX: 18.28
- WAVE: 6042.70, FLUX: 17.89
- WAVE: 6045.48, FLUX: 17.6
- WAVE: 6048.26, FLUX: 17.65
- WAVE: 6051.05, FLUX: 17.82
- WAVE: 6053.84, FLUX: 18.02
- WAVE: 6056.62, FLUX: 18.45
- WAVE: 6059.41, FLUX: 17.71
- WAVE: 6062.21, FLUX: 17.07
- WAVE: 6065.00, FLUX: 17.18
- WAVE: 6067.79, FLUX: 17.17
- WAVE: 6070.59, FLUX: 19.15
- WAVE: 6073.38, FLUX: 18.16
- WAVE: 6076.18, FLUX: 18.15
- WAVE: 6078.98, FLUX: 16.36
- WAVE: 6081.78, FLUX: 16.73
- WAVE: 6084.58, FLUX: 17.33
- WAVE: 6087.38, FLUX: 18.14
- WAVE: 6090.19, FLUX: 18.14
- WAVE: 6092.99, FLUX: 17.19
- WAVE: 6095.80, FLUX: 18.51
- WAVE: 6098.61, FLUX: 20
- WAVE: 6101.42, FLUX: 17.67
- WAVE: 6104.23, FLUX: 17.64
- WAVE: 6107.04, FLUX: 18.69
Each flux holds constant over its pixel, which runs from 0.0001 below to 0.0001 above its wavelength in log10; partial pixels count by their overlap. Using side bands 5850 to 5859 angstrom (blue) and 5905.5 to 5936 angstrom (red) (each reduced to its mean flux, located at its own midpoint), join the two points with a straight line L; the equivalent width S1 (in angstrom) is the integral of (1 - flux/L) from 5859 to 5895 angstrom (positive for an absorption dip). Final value 1.5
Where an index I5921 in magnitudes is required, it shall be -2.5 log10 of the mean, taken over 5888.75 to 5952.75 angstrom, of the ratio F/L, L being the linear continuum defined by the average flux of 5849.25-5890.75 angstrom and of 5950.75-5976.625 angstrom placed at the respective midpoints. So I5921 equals 0.040 mag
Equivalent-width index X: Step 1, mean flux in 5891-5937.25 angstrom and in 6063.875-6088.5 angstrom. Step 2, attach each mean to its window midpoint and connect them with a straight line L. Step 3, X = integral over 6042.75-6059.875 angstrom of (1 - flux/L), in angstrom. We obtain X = -0.5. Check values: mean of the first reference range 16.1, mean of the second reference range 17.6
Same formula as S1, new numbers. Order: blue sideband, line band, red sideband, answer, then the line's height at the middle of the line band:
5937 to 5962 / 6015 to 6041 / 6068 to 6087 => 0.1 angstrom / 17.5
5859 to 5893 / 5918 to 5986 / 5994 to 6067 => -1.7 angstrom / 16.8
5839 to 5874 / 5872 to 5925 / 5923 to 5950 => 3.1 angstrom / 17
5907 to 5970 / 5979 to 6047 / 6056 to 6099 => 0.7 angstrom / 17.4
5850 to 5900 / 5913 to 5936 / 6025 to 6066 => -0.5 angstrom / 16.5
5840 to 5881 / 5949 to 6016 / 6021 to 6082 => 1.1 angstrom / 17.4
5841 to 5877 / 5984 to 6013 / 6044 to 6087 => 0.8 angstrom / 17.4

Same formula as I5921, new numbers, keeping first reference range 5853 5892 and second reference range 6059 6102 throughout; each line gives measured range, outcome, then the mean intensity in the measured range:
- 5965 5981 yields 0.004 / 17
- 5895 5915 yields 0.058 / 15.8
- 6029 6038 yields 0.016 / 17.2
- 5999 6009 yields 0.004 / 17.2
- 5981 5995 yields -0.011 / 17.3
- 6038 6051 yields -0.016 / 17.8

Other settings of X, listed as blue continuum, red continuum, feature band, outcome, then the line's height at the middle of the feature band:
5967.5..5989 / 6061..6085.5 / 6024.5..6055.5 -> -0.3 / 17.4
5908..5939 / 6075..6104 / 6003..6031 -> 0.3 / 17.4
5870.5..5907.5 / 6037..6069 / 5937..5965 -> -1.5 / 16.4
